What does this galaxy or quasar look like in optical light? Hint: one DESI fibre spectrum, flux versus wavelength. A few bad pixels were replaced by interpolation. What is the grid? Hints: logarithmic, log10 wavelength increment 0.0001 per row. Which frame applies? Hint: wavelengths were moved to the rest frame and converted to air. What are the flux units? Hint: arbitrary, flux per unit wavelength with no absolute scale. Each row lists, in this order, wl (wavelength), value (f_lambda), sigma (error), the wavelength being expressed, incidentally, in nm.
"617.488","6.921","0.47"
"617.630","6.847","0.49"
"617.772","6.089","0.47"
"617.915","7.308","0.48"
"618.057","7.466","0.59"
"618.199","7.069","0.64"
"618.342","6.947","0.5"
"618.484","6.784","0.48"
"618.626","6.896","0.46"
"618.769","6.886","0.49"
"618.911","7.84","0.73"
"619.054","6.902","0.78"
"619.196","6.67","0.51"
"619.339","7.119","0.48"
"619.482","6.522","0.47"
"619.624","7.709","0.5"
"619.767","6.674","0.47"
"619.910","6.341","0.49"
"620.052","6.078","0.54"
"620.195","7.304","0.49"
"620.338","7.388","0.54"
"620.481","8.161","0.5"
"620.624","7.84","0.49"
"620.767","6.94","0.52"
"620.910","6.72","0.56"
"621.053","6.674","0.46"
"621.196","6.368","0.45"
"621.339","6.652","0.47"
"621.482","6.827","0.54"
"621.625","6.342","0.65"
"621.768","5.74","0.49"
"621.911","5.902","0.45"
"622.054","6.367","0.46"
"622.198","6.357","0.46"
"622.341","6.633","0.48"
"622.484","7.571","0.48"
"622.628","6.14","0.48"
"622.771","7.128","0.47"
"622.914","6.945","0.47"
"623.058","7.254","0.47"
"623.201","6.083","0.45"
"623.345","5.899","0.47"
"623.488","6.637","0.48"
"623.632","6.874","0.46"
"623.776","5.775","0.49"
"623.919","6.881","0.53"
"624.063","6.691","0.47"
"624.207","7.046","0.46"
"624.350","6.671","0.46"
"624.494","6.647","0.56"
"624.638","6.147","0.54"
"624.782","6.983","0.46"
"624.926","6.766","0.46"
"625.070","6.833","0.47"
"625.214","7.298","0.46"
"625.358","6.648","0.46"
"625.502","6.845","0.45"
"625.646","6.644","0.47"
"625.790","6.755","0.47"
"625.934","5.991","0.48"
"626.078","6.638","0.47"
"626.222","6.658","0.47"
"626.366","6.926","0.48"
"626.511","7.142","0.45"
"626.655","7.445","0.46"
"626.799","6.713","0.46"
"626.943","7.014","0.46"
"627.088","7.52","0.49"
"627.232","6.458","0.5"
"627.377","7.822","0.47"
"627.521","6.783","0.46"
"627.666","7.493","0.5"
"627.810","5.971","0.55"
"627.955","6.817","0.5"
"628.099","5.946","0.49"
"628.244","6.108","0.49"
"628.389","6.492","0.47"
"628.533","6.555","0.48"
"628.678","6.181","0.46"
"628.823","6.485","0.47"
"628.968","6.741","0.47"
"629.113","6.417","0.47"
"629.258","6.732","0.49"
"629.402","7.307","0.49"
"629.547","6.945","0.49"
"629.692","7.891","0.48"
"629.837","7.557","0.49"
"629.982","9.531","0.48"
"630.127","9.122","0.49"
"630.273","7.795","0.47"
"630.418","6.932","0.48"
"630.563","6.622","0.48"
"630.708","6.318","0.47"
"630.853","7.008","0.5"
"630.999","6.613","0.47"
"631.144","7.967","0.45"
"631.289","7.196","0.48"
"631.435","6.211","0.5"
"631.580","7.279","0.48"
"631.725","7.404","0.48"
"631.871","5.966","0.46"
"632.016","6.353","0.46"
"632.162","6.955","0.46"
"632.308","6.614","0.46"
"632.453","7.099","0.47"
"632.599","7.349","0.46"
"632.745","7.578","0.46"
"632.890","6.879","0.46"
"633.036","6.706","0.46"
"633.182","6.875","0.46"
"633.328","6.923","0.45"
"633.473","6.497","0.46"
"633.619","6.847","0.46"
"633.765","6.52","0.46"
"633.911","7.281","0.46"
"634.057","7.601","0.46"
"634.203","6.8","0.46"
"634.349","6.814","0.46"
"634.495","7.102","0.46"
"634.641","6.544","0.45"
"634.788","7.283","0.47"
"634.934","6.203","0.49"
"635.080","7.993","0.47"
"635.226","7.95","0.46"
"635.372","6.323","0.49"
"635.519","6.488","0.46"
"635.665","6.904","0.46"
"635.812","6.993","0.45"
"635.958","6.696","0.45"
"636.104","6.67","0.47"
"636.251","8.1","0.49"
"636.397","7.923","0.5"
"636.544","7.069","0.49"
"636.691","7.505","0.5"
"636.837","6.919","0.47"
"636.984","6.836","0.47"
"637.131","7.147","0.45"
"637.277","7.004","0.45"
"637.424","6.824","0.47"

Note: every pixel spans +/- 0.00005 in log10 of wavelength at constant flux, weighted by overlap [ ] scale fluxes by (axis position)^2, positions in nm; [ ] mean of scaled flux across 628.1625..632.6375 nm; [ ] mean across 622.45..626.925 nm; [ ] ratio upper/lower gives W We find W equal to 1.06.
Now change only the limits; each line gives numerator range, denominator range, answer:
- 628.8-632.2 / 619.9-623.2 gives 1.09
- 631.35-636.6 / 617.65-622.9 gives 1.06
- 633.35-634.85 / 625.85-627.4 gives 1.03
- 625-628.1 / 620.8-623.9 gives 1.06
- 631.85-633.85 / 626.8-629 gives 1.04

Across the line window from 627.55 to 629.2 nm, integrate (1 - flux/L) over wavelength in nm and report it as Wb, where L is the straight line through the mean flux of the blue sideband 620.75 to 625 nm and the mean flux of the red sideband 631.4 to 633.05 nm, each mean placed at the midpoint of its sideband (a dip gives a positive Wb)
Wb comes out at 0.07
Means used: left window 6.58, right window 6.89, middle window 6.48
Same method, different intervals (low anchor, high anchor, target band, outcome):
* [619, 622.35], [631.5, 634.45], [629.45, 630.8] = -0.14 nm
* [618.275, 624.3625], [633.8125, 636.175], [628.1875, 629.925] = 0.02 nm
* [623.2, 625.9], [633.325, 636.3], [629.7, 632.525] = -0.14 nm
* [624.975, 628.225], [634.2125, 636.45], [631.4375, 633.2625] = 0.02 nm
